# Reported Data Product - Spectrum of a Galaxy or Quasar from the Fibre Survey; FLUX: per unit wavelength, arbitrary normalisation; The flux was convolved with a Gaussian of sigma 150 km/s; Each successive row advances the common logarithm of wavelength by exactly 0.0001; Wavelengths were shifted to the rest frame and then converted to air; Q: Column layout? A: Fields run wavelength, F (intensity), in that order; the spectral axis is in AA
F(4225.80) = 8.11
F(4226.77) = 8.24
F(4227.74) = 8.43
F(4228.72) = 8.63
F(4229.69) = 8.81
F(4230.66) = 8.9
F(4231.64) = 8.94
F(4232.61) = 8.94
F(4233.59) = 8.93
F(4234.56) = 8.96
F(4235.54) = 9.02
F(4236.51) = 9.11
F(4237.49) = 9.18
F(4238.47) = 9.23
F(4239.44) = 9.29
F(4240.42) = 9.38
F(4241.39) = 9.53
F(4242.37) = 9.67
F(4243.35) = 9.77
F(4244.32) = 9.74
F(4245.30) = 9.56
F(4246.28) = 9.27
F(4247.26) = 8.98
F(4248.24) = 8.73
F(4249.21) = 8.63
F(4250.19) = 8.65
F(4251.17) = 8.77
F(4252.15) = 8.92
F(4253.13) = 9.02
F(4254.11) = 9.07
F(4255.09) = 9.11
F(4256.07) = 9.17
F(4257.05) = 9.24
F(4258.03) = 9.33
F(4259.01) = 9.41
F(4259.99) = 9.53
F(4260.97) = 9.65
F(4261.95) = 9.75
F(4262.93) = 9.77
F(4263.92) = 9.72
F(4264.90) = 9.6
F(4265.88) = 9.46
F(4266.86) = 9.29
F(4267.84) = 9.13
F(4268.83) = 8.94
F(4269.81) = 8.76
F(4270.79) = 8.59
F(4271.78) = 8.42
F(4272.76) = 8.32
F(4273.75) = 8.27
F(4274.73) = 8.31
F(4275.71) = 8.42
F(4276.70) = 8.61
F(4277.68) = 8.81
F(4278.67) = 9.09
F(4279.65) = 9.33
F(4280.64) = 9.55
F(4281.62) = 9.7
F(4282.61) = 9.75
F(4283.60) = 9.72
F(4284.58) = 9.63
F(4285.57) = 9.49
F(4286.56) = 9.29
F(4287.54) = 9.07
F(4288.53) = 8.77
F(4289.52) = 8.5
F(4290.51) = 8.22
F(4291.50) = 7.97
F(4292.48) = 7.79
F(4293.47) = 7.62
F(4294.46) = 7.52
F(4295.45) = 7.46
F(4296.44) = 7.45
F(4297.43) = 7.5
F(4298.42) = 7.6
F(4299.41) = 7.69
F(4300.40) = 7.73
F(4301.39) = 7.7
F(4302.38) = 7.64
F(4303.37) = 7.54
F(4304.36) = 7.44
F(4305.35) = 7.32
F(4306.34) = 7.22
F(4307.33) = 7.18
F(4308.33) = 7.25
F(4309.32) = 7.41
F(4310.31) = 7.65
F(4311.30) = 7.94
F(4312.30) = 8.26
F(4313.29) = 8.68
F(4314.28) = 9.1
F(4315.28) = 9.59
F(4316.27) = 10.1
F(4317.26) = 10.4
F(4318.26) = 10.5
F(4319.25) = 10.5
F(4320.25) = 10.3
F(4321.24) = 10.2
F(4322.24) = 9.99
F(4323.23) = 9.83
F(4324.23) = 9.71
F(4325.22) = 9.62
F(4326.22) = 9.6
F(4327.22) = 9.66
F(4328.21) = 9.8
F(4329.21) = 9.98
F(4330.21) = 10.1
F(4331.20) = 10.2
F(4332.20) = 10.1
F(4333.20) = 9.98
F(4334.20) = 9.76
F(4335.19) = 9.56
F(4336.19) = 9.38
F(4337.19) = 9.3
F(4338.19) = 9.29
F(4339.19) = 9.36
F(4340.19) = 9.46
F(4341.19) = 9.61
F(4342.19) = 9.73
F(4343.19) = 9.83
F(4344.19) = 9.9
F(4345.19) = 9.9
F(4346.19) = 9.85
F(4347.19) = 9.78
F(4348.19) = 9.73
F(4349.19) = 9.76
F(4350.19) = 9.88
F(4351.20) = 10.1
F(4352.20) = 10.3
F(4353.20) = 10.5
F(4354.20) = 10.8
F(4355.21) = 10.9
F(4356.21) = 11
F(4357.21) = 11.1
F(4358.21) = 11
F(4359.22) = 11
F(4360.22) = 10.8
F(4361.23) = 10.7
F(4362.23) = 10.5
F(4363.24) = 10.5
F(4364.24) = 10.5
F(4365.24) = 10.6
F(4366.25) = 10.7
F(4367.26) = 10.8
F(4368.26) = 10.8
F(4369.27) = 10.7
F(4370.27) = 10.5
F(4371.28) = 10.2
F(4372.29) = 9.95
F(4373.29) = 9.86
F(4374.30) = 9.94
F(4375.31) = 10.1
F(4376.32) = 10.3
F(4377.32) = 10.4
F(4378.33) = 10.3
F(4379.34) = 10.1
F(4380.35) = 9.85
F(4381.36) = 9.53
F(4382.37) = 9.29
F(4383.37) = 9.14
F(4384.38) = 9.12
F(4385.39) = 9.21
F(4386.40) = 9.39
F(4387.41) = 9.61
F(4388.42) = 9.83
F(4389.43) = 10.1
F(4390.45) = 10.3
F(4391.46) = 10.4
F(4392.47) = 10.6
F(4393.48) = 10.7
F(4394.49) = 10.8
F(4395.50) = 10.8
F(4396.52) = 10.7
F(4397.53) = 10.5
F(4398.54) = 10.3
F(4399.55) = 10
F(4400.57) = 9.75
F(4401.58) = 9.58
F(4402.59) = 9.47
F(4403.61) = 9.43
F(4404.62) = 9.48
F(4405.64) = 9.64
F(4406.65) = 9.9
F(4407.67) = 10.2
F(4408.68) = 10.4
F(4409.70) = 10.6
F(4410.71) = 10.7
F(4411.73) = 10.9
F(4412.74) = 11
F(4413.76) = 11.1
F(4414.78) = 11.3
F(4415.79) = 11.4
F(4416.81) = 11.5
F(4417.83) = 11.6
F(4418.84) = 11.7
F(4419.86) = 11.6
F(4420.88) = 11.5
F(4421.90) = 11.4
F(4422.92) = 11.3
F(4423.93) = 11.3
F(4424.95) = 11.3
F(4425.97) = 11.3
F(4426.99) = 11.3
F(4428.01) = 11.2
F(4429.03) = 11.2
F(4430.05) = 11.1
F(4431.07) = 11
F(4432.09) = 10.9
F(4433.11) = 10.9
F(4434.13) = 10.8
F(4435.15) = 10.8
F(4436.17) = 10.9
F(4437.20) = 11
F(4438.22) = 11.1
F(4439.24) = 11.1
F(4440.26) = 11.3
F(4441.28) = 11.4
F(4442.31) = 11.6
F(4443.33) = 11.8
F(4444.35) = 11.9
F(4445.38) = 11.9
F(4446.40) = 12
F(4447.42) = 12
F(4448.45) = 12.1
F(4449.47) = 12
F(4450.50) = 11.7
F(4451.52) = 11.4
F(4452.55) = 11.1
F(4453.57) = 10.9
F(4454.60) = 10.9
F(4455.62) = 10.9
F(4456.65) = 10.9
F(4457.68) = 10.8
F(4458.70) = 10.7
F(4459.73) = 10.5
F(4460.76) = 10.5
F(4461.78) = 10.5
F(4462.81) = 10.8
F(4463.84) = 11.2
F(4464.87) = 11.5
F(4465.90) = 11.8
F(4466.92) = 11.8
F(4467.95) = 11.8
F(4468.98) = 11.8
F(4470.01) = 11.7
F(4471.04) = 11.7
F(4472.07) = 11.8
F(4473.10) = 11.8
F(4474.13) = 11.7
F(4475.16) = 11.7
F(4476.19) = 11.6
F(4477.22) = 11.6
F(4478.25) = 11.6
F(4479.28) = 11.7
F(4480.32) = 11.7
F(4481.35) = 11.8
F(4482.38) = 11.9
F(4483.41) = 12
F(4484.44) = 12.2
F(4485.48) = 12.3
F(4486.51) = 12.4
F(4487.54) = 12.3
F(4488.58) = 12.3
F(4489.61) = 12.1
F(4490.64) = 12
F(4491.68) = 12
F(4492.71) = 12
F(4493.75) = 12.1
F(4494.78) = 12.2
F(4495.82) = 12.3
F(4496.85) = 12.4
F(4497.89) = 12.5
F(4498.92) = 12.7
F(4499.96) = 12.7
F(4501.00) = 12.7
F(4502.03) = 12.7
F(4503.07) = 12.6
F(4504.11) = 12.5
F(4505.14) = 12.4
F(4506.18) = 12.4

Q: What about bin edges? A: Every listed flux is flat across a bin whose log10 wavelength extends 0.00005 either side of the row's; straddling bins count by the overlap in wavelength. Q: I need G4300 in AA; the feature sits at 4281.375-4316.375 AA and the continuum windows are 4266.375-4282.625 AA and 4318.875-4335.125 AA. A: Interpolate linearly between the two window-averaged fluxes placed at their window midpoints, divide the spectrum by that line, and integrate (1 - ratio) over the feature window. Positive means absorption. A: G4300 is 4.3 AA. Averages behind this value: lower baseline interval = 8.87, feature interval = 8.2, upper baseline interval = 9.94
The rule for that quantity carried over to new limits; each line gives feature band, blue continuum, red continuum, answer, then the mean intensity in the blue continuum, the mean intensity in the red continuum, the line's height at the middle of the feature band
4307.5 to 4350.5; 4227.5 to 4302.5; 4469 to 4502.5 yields 1.2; 8.88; 12.1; 9.8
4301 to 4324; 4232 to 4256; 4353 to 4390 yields 2.5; 9.14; 10.3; 9.74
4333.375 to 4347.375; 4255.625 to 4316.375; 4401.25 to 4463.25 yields -0.2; 8.58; 11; 9.49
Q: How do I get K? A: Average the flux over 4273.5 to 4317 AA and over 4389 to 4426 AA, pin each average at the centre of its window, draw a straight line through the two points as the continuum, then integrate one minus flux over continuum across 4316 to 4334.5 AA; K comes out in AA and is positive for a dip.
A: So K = -2.2 AA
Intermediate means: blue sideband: 8.35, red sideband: 10.7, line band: 10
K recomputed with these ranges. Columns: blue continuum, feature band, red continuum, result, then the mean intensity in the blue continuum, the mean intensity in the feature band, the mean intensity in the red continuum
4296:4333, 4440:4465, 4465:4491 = 0.25 AA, 8.84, 11.3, 11.9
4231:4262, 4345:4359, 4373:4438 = -0.40 AA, 9.19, 10.4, 10.5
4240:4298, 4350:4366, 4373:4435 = -1.11 AA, 8.96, 10.6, 10.5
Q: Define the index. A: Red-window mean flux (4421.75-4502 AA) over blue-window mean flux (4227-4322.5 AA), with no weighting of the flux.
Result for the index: 1.31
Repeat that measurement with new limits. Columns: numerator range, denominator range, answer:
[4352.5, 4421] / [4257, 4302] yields 1.19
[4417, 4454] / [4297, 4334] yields 1.28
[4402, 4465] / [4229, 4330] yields 1.24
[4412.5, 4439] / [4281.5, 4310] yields 1.39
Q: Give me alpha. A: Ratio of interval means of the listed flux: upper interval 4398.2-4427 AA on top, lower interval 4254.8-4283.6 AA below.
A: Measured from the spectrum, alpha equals 1.17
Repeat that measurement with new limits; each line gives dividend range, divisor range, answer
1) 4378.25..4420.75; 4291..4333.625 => 1.18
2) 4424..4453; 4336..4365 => 1.12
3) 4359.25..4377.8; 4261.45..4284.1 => 1.15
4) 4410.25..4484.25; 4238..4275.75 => 1.24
